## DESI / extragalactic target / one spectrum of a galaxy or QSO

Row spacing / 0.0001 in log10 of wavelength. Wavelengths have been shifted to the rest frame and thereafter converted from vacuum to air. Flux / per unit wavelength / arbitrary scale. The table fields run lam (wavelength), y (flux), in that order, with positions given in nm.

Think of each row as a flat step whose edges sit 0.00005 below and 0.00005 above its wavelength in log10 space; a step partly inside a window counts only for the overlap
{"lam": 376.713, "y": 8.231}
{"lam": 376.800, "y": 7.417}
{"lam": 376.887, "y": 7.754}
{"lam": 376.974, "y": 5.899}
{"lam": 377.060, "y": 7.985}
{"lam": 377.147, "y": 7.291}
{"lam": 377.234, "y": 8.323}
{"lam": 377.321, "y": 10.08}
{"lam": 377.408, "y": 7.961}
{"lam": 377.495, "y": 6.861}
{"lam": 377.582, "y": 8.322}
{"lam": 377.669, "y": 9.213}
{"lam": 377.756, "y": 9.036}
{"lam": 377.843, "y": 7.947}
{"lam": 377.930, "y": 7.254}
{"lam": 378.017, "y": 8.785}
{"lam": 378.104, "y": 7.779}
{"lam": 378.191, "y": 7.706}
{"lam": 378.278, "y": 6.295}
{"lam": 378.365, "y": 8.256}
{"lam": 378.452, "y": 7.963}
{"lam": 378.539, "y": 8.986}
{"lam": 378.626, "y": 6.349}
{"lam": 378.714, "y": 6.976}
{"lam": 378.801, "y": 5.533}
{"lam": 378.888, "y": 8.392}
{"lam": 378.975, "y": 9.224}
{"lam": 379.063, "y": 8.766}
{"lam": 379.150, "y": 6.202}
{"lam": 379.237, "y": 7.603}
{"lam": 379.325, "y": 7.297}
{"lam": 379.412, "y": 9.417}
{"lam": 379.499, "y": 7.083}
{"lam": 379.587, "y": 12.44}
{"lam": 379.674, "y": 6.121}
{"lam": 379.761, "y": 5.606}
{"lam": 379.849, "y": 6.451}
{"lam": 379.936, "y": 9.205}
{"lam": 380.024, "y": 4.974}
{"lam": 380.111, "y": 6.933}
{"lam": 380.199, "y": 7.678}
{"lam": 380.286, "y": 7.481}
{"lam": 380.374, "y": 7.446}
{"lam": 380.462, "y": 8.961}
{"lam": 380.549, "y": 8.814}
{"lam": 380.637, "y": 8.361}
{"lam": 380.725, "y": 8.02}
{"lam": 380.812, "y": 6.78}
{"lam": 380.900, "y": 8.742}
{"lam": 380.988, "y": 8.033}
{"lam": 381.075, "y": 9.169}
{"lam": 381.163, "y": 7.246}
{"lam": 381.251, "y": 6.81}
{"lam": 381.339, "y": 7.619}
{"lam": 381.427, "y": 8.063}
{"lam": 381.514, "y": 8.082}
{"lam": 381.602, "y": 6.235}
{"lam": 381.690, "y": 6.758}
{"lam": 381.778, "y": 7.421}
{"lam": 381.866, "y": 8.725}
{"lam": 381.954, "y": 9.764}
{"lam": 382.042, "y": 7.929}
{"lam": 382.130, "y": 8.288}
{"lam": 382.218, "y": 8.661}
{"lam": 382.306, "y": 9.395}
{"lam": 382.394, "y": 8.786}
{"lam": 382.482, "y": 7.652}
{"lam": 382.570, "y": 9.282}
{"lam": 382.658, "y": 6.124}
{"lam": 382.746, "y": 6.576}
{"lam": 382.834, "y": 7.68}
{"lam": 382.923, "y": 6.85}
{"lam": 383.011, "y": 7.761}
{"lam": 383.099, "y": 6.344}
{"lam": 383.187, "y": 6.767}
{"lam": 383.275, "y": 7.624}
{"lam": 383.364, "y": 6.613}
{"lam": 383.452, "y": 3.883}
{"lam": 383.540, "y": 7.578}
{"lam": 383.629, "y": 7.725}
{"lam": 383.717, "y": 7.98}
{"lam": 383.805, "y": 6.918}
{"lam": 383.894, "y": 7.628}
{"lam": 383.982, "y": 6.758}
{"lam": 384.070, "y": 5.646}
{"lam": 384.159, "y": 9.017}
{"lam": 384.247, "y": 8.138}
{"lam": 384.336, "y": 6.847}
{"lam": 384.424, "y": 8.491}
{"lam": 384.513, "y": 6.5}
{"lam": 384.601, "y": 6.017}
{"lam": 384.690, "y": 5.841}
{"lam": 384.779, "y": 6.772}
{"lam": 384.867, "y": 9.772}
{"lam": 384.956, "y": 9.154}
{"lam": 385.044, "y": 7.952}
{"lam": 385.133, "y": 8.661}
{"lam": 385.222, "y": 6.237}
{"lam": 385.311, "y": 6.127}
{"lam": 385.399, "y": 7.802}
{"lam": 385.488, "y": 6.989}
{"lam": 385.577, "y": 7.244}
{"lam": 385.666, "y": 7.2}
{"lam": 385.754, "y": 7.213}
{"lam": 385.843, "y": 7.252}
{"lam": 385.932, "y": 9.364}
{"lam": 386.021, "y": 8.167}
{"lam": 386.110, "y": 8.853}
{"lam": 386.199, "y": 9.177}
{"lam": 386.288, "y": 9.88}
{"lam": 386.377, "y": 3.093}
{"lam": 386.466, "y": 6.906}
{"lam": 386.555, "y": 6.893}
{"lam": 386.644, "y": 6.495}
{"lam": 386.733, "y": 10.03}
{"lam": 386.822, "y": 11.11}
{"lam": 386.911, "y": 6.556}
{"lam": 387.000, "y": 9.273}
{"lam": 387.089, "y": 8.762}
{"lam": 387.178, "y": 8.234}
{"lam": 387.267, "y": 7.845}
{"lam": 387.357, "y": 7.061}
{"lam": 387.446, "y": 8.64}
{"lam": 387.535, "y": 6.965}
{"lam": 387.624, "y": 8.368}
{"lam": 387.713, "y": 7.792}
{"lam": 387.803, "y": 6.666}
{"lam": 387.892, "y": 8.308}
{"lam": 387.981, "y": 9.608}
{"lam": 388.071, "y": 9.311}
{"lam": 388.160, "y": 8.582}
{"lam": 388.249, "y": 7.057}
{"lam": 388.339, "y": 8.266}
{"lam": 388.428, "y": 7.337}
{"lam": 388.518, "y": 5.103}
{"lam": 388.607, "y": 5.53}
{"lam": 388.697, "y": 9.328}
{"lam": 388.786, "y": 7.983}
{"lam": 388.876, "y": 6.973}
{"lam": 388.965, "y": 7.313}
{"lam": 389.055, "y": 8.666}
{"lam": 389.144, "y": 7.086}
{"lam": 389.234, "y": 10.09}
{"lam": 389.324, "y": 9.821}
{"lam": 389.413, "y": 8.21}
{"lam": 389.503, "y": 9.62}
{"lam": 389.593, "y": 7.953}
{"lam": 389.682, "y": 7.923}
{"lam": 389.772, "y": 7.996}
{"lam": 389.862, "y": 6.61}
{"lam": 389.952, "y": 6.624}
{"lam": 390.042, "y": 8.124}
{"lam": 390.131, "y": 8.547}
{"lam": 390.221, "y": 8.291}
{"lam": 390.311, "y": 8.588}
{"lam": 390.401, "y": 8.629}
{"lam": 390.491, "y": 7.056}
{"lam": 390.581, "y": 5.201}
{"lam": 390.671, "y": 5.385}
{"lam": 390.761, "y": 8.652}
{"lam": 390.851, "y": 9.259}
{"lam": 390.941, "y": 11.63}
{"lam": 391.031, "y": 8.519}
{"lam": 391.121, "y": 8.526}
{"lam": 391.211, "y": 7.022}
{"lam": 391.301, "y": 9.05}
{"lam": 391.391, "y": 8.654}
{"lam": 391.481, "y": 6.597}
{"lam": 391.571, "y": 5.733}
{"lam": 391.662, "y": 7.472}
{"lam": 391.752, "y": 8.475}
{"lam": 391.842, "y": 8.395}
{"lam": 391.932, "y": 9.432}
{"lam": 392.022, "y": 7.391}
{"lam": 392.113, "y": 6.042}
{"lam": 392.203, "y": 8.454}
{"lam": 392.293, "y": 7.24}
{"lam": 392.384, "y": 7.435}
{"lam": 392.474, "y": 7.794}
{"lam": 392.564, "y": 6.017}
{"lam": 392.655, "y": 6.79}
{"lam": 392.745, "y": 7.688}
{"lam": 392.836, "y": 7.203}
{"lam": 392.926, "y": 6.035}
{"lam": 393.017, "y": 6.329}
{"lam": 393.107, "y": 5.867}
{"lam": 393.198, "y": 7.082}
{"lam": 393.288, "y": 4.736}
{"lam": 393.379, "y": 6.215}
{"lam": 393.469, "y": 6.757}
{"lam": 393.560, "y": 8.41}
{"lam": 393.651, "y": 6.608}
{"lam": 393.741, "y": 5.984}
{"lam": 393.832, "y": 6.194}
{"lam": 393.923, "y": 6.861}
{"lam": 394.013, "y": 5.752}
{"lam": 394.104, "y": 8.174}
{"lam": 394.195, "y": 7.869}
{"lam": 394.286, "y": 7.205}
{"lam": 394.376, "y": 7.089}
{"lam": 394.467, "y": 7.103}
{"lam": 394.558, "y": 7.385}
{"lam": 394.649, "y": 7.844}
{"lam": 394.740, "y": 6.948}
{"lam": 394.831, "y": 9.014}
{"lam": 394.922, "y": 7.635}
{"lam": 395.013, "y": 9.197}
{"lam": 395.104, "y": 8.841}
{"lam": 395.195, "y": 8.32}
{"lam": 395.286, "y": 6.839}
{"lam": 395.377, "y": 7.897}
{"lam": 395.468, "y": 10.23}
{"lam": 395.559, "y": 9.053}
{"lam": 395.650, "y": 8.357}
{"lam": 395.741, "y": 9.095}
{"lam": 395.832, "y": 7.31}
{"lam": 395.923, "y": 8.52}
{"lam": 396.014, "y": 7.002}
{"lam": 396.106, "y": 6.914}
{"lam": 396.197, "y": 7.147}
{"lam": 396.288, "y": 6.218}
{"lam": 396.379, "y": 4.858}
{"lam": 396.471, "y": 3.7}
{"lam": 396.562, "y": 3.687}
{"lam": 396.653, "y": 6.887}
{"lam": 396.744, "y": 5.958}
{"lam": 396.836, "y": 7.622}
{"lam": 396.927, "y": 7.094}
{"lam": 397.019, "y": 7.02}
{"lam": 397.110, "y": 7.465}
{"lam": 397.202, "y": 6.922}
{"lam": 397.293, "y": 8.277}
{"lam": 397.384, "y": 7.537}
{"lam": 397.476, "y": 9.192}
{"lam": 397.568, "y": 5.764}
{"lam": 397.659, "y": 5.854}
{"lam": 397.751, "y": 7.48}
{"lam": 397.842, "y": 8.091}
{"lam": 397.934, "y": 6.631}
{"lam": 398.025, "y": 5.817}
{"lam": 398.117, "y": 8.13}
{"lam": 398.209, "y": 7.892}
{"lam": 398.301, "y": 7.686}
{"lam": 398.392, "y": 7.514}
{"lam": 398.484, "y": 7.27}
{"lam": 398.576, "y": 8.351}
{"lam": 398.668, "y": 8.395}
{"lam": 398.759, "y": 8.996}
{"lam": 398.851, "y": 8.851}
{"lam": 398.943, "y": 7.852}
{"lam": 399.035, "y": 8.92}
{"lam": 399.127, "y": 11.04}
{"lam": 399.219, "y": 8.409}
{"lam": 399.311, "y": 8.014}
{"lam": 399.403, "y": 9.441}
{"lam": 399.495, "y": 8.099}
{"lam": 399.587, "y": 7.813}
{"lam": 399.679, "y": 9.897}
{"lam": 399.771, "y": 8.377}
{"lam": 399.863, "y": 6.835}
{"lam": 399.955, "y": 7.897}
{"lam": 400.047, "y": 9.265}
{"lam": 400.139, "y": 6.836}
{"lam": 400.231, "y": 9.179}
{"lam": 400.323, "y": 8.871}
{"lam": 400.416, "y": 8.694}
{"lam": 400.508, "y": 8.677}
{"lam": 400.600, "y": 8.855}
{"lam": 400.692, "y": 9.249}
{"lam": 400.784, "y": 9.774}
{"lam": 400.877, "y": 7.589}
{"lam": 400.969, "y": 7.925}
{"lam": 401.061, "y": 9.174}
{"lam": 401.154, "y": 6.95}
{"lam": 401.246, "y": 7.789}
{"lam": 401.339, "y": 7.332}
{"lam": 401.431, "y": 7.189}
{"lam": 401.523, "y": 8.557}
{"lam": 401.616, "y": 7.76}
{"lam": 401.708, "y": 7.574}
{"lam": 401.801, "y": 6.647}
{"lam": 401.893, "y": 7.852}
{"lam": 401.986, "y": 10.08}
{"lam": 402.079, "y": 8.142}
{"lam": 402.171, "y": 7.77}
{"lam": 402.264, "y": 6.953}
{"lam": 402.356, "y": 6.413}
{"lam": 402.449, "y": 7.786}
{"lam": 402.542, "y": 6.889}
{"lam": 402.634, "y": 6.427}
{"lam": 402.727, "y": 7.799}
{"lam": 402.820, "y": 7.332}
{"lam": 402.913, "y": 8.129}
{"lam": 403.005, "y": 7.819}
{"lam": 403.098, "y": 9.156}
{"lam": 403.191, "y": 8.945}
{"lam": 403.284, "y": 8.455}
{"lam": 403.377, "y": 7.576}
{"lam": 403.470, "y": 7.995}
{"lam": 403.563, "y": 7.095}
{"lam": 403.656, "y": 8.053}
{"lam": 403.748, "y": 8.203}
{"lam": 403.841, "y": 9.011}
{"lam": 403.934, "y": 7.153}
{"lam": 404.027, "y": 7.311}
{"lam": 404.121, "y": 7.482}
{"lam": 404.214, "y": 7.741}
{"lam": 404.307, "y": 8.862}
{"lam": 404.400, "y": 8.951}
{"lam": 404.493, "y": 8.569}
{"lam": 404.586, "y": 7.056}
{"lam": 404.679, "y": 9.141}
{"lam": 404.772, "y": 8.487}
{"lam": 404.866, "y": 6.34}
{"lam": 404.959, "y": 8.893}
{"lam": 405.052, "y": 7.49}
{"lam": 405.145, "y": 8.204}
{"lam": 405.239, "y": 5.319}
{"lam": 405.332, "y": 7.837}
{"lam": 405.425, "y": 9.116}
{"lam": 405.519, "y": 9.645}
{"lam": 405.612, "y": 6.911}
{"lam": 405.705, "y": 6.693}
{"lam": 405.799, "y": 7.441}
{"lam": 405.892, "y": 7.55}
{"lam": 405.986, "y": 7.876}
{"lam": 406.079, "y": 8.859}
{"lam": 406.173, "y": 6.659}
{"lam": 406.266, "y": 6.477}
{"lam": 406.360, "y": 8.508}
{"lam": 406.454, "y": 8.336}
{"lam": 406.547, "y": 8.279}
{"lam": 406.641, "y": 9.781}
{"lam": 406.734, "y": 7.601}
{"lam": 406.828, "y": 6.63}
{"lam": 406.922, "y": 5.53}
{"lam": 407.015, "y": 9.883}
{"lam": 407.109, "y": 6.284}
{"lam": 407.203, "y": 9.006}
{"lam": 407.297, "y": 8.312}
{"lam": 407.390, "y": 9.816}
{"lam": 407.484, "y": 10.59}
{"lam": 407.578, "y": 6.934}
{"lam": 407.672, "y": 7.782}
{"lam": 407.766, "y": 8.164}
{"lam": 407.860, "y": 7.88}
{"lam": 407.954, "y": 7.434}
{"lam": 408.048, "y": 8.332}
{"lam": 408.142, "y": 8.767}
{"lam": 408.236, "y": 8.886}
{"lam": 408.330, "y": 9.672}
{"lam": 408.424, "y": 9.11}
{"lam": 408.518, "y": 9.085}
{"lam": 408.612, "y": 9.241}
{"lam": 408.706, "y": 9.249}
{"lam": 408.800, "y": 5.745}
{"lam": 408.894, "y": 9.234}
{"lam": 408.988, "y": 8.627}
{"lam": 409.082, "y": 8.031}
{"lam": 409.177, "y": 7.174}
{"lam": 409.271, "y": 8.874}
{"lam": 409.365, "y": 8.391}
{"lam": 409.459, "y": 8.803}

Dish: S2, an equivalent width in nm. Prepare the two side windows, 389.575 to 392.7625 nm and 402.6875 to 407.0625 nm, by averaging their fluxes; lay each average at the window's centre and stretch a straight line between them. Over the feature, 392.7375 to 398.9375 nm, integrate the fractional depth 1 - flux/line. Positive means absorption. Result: 0.43 nm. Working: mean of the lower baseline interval 7.76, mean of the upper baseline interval 7.92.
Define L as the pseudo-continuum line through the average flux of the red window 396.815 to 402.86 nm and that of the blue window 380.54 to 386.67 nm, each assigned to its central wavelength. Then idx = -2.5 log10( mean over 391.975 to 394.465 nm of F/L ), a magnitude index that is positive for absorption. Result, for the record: 0.14 mag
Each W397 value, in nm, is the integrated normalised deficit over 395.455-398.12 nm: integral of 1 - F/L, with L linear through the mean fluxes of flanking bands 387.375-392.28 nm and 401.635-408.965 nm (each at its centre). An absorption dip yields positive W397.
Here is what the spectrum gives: 0.30 nm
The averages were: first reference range 7.93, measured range 7.07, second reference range 8.01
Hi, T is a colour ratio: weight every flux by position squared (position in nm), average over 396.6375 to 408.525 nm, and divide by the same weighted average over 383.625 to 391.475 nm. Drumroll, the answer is 1.10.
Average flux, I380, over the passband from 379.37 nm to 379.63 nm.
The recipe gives 9.63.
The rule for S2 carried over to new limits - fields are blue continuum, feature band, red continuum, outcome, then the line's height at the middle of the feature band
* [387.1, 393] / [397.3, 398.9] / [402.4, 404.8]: 0.056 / 7.91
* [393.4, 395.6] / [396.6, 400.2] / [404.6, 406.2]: -0.070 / 7.68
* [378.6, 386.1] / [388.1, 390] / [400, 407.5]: -0.028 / 7.71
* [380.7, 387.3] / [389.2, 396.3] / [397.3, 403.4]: 0.181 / 7.85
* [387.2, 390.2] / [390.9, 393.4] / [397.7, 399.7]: 0.183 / 8.01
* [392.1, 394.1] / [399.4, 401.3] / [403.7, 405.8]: -0.238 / 7.48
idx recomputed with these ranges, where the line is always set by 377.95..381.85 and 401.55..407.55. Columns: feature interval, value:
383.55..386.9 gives 0.02 mag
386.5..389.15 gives -0.02 mag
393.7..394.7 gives 0.11 mag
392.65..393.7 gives 0.18 mag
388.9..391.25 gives -0.05 mag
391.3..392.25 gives 0.01 mag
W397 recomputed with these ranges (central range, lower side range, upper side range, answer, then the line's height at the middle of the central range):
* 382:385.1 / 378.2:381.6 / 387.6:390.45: 0.144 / 7.82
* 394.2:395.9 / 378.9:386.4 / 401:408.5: -0.056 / 7.82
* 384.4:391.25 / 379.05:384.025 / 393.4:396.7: -0.367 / 7.47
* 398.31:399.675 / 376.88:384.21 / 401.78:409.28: -0.101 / 7.93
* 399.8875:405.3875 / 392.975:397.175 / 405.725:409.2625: -0.146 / 7.77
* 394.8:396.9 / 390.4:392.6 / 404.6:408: 0.112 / 7.8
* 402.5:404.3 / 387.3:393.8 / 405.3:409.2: 0.046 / 8.05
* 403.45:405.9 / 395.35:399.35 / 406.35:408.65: 0.081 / 8.15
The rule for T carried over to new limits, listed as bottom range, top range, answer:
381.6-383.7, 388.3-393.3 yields 1.06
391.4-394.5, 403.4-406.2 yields 1.19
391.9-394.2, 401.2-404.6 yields 1.19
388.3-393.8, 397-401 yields 1.12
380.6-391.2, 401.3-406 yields 1.10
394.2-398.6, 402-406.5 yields 1.10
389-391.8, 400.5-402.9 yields 1.03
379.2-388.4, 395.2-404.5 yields 1.10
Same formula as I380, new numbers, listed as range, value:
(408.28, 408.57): 9.29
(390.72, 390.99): 9.85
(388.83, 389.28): 8.02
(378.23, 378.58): 7.88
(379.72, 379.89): 6.01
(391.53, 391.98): 7.92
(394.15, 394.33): 7.53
